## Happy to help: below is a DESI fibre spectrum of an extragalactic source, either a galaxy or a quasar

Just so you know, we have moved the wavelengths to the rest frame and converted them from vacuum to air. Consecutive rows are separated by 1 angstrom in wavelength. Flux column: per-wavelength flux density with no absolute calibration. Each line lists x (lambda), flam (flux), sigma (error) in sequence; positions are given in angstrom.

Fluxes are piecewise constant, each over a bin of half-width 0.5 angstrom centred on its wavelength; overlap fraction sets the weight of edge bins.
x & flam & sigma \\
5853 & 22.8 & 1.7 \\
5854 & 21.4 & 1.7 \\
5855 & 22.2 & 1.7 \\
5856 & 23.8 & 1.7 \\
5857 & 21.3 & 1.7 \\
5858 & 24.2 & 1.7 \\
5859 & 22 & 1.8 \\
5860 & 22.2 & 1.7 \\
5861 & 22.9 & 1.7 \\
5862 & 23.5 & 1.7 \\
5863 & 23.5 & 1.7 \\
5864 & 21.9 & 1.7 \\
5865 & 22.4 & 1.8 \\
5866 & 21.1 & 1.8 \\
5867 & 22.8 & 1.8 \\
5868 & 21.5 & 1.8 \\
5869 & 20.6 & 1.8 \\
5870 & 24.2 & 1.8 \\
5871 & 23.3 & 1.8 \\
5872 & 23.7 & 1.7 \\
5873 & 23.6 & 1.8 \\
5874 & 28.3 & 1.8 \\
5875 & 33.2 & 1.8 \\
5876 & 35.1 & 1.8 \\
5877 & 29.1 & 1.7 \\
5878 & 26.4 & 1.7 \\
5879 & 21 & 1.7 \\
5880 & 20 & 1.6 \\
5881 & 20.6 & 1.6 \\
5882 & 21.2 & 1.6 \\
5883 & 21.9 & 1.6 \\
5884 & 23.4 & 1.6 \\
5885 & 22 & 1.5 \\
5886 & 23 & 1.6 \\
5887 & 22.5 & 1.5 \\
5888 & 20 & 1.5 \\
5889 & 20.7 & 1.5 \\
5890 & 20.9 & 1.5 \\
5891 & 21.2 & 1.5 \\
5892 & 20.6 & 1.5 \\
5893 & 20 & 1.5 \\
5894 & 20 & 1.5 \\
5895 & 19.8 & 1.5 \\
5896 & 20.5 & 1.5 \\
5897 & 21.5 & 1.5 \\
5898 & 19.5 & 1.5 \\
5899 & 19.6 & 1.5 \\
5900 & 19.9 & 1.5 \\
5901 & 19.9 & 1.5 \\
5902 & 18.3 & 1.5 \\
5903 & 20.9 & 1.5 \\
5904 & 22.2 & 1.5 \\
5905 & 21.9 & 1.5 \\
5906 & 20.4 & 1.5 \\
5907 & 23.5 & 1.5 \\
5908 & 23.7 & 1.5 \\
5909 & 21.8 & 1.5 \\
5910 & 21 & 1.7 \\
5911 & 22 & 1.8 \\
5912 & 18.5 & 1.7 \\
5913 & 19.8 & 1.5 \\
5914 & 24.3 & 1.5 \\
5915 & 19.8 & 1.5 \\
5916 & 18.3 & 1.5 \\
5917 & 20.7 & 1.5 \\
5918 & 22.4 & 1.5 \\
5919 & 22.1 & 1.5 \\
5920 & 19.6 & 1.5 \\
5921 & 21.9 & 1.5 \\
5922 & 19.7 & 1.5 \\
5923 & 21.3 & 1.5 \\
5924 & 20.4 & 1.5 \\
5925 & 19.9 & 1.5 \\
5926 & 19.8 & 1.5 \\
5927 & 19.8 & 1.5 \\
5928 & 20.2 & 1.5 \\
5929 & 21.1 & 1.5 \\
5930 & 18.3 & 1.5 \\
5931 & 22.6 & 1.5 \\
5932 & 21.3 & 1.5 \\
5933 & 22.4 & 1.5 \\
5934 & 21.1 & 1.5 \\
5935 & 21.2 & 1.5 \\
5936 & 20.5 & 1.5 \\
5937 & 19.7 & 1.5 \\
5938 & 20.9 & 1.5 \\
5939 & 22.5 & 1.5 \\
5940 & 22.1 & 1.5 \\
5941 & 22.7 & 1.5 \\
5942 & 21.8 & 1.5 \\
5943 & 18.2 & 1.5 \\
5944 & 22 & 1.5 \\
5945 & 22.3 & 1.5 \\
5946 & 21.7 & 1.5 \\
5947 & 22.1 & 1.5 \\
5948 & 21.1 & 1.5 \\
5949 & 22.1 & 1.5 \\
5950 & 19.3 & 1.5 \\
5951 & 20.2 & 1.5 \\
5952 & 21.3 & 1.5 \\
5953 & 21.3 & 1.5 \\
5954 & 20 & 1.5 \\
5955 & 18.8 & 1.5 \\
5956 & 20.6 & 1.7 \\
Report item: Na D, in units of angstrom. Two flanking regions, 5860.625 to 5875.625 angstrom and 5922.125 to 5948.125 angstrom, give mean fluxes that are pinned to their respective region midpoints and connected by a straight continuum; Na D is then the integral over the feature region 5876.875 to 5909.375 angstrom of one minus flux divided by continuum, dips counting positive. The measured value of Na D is 2.1 angstrom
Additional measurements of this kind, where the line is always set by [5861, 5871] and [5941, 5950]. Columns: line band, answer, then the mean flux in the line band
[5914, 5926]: 0.57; 20.7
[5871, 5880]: -1.84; 26.9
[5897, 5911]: 0.58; 21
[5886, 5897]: 0.67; 20.8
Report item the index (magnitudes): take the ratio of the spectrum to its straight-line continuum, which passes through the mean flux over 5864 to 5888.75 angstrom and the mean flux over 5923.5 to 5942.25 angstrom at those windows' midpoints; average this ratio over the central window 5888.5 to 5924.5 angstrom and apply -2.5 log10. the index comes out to 0.07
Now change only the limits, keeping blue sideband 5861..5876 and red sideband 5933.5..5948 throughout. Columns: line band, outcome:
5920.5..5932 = 0.07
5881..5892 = 0.09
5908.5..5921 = 0.07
